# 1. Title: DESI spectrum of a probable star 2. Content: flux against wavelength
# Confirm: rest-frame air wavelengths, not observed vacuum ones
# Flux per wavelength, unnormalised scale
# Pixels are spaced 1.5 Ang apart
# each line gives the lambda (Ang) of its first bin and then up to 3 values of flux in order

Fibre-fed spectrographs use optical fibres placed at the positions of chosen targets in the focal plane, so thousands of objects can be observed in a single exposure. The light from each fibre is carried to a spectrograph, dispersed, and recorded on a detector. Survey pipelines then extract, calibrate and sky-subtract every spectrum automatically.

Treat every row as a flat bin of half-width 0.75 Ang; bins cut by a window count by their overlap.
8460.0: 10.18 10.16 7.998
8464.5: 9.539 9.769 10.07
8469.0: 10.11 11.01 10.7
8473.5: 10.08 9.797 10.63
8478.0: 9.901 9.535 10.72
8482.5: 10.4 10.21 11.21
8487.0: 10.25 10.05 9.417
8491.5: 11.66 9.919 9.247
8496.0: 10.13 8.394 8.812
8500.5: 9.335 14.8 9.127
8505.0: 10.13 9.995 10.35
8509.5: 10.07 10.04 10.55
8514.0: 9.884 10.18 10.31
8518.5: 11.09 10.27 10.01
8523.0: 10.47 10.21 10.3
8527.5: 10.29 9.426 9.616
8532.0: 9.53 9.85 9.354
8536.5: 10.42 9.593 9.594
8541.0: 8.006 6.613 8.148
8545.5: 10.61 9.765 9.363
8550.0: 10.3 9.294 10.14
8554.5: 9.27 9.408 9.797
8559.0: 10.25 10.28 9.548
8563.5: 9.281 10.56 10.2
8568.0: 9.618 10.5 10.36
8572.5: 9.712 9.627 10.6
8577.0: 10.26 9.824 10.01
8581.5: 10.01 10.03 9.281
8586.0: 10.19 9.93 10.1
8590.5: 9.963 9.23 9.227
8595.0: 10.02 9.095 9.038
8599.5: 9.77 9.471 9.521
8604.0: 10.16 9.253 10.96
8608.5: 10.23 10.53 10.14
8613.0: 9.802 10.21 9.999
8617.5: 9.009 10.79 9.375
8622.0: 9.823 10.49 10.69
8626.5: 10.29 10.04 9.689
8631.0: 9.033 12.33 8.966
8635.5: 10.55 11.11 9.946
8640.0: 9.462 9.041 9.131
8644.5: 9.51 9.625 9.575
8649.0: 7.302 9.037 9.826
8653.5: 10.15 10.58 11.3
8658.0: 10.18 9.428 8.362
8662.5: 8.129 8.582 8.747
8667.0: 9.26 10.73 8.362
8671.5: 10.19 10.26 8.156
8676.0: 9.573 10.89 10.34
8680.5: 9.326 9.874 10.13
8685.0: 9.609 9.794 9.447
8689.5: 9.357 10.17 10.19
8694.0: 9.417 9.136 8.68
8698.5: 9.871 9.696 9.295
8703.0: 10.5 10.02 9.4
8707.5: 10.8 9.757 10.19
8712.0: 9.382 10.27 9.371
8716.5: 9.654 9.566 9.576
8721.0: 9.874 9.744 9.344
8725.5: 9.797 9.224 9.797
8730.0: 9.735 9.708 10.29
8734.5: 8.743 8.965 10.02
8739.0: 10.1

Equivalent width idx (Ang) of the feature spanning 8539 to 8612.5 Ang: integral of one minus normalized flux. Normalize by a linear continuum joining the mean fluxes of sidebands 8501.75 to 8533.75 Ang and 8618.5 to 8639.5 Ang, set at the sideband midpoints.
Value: 3.5 Ang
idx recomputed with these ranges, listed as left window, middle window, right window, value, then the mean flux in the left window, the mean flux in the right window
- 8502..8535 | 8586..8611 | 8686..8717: 0.5 Ang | 10.2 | 9.73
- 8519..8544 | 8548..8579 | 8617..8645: -0.7 Ang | 9.57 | 9.97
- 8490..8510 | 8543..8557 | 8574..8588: 0.7 Ang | 10.1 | 10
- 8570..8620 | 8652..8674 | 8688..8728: 0.4 Ang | 9.89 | 9.7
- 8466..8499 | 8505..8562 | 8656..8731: 1.2 Ang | 10.1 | 9.64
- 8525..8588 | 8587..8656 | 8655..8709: -1.0 Ang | 9.73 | 9.65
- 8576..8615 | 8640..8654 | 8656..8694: 0.7 Ang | 9.86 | 9.6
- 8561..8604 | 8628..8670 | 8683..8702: 0.4 Ang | 9.83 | 9.6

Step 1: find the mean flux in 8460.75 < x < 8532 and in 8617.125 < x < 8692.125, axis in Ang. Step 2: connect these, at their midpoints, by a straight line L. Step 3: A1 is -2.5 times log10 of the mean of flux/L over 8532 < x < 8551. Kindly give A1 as 0.08 mag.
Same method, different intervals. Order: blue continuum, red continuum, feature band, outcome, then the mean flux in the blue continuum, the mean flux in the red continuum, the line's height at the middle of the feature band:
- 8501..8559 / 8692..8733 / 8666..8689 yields 0.00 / 9.9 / 9.71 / 9.75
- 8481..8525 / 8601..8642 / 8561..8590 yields 0.01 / 10.2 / 10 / 10.1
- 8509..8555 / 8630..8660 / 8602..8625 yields -0.03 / 9.76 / 9.81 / 9.79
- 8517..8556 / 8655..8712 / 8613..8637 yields -0.05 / 9.67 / 9.66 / 9.66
